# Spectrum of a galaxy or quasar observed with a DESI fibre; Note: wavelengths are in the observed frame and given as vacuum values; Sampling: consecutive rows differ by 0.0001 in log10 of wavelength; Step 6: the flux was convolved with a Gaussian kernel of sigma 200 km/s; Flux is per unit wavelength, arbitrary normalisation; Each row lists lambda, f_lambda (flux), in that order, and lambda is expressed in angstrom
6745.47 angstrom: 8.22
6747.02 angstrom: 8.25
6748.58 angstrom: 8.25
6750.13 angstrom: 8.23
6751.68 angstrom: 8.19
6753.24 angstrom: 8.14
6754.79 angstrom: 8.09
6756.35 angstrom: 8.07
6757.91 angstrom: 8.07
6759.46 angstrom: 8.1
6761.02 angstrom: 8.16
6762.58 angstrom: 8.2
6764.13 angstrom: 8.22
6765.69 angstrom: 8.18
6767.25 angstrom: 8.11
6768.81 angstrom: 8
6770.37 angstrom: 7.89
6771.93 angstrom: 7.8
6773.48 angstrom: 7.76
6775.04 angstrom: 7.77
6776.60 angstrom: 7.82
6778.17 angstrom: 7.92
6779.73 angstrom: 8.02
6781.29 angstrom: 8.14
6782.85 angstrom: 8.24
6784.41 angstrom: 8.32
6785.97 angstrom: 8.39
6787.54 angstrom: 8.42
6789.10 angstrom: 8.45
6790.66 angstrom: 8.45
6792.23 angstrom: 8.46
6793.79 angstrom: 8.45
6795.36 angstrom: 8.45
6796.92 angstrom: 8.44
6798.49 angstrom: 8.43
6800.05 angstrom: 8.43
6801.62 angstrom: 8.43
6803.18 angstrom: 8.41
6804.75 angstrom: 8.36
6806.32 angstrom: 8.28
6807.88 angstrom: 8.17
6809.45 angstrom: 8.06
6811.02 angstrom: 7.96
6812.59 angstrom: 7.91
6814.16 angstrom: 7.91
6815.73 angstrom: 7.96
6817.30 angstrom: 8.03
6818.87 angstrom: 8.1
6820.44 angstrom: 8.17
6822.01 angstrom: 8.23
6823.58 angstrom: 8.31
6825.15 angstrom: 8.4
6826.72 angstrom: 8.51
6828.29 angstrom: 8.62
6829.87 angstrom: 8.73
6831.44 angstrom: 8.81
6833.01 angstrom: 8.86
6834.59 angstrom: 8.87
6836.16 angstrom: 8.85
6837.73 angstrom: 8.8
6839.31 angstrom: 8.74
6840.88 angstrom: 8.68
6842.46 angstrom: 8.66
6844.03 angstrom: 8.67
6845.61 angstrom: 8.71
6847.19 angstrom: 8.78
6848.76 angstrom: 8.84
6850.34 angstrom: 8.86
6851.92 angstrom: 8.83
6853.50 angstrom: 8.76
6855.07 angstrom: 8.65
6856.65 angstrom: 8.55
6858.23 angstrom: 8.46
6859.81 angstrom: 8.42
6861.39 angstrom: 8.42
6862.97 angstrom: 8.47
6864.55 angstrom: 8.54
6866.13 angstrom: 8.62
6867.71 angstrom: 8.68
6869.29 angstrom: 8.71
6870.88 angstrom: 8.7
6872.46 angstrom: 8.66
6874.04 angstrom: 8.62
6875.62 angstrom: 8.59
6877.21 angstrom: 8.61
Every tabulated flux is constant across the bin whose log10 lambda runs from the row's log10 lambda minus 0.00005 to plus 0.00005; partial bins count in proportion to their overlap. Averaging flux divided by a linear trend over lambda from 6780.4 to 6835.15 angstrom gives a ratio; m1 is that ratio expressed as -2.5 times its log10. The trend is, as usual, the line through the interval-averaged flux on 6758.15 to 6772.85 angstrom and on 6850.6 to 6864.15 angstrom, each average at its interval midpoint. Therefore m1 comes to -0.005 mag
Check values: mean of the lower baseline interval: 8.07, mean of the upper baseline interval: 8.58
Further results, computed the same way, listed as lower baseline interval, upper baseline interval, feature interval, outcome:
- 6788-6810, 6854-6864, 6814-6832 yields 0.01 mag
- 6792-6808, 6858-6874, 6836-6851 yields -0.03 mag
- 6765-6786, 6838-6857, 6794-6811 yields -0.01 mag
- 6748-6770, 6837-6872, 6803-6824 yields 0.04 mag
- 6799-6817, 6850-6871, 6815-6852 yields -0.02 mag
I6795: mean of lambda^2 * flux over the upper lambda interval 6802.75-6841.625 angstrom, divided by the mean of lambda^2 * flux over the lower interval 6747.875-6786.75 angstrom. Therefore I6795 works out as 1.05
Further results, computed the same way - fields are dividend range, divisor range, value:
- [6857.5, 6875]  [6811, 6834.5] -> 1.04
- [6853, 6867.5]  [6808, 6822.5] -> 1.08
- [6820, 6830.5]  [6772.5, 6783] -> 1.08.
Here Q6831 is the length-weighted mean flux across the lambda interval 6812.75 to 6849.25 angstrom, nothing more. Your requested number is 8.52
